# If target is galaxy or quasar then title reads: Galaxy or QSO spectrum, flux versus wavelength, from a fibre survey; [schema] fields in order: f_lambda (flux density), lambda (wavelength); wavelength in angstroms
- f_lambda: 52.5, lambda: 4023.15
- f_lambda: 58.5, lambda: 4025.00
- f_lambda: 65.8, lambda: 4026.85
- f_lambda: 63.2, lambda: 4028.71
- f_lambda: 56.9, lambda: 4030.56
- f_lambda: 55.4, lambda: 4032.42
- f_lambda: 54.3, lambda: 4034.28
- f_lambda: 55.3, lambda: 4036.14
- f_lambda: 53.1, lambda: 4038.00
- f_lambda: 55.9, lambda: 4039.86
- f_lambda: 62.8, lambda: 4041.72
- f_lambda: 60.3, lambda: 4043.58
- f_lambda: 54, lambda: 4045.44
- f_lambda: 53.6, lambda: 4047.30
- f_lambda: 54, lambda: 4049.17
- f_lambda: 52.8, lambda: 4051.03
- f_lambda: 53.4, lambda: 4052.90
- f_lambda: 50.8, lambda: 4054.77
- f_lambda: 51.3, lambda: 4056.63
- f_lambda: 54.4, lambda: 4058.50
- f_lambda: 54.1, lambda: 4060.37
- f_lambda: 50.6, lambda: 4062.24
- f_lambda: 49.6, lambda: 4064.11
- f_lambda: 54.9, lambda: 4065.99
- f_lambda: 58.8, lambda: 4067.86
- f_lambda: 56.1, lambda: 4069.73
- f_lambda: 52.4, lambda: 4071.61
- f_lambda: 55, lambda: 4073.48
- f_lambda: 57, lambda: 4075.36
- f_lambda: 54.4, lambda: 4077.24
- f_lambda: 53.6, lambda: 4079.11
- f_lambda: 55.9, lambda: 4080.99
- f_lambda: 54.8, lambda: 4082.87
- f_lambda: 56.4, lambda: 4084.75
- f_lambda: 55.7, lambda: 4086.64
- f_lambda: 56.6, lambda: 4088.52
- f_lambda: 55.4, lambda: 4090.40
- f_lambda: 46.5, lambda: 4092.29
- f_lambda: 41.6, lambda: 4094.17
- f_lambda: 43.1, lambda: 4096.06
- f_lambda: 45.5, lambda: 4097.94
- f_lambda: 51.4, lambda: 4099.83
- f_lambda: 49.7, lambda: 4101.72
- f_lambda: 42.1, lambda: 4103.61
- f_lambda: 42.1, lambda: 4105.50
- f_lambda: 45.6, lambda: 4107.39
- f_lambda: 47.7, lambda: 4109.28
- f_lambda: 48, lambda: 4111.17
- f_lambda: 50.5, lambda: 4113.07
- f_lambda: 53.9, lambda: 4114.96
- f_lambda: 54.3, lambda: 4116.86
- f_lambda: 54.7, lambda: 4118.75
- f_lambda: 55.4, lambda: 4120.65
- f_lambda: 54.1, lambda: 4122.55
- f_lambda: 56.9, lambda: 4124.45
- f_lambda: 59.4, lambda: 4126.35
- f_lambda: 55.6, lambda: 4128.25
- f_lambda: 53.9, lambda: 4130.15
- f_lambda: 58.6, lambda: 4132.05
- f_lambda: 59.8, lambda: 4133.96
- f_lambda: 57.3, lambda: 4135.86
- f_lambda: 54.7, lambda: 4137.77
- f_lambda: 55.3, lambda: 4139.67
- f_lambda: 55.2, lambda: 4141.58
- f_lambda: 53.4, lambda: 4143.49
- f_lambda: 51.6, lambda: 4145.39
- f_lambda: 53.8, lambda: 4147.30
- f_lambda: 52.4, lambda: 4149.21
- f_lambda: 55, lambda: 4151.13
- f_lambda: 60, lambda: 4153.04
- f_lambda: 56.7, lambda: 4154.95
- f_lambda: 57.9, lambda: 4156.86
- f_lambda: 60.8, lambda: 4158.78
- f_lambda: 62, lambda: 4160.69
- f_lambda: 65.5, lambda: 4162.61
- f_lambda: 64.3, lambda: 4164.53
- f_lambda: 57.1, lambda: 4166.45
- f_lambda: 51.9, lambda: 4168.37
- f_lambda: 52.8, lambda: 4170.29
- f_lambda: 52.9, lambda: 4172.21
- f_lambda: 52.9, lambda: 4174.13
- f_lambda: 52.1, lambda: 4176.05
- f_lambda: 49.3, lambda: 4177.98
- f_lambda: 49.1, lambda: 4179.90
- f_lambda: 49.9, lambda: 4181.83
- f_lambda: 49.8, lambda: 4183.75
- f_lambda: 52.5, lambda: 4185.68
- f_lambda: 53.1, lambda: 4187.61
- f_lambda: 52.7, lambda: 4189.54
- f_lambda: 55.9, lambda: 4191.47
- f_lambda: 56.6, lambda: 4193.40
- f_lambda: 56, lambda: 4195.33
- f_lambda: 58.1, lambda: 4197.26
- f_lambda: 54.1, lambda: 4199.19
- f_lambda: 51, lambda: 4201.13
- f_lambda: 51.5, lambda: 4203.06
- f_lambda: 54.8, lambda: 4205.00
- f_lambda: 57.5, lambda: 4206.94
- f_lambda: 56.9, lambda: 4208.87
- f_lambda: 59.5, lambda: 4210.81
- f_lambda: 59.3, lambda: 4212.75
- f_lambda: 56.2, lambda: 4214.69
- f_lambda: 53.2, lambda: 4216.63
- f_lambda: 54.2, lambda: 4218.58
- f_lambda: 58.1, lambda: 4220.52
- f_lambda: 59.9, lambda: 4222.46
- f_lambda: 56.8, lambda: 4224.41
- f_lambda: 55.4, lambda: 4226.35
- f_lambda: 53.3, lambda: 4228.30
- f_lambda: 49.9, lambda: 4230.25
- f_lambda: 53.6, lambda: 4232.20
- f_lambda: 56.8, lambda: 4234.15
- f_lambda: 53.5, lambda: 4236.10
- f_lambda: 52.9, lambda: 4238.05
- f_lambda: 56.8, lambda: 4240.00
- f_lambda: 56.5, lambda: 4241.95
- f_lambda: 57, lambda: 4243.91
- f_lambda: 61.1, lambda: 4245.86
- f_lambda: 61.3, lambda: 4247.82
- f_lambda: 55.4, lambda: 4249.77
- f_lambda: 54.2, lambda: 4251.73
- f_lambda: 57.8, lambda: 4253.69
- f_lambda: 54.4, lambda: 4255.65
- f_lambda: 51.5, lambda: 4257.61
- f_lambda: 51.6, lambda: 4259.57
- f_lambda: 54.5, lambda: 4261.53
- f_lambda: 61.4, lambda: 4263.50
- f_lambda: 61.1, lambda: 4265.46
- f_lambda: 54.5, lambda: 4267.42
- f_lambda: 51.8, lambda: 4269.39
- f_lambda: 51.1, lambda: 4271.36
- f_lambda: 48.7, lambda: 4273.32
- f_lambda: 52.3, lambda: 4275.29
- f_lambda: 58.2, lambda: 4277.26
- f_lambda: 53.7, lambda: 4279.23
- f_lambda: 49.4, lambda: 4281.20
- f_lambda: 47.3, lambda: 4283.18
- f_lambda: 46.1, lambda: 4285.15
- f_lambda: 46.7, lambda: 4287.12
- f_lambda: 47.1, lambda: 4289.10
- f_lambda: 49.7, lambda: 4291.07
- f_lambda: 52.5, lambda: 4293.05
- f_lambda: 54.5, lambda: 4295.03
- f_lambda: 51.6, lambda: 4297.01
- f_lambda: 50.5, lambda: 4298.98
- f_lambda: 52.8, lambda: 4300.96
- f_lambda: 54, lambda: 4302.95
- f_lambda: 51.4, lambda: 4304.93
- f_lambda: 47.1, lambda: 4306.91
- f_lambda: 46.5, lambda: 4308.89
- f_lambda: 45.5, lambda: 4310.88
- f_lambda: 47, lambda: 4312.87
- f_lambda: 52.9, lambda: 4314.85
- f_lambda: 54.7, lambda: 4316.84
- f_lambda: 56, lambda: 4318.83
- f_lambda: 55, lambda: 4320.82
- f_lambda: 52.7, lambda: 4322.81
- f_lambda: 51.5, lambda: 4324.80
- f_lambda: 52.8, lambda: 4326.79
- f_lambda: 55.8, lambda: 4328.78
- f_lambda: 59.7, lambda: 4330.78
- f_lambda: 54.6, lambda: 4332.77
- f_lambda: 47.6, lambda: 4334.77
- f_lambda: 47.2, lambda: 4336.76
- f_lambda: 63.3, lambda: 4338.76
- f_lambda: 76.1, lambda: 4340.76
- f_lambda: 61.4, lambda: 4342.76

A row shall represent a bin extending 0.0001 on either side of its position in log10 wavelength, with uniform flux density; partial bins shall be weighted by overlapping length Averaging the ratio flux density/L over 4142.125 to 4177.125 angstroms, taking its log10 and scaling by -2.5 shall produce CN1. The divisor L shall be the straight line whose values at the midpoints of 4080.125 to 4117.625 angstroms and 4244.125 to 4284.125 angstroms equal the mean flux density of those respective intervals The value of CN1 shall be -0.09 mag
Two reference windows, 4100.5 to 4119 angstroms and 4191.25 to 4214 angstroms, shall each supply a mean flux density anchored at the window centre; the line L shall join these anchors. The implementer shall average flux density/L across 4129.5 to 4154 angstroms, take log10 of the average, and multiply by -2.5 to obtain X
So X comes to -0.09 mag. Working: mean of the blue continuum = 48.7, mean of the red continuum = 56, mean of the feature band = 55.5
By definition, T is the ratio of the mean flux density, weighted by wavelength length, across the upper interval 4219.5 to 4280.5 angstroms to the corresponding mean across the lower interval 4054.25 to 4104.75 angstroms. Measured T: 1.06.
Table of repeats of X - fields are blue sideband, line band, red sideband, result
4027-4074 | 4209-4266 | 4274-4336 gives -0.07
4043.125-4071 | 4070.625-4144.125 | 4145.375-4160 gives 0.05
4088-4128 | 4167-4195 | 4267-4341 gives -0.03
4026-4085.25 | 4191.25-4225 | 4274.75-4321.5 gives -0.07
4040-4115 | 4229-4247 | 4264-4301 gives -0.07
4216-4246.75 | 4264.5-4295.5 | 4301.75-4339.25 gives 0.05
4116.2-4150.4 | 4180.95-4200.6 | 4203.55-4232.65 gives 0.04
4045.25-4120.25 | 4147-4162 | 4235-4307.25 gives -0.10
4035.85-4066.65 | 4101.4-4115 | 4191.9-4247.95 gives 0.17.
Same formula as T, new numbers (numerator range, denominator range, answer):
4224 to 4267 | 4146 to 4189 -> 1.01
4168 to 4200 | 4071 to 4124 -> 1.03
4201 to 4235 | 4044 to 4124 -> 1.07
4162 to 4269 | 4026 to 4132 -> 1.03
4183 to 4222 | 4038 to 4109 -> 1.05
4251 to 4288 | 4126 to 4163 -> 0.93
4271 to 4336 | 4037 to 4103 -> 0.97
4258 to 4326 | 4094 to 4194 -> 0.97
